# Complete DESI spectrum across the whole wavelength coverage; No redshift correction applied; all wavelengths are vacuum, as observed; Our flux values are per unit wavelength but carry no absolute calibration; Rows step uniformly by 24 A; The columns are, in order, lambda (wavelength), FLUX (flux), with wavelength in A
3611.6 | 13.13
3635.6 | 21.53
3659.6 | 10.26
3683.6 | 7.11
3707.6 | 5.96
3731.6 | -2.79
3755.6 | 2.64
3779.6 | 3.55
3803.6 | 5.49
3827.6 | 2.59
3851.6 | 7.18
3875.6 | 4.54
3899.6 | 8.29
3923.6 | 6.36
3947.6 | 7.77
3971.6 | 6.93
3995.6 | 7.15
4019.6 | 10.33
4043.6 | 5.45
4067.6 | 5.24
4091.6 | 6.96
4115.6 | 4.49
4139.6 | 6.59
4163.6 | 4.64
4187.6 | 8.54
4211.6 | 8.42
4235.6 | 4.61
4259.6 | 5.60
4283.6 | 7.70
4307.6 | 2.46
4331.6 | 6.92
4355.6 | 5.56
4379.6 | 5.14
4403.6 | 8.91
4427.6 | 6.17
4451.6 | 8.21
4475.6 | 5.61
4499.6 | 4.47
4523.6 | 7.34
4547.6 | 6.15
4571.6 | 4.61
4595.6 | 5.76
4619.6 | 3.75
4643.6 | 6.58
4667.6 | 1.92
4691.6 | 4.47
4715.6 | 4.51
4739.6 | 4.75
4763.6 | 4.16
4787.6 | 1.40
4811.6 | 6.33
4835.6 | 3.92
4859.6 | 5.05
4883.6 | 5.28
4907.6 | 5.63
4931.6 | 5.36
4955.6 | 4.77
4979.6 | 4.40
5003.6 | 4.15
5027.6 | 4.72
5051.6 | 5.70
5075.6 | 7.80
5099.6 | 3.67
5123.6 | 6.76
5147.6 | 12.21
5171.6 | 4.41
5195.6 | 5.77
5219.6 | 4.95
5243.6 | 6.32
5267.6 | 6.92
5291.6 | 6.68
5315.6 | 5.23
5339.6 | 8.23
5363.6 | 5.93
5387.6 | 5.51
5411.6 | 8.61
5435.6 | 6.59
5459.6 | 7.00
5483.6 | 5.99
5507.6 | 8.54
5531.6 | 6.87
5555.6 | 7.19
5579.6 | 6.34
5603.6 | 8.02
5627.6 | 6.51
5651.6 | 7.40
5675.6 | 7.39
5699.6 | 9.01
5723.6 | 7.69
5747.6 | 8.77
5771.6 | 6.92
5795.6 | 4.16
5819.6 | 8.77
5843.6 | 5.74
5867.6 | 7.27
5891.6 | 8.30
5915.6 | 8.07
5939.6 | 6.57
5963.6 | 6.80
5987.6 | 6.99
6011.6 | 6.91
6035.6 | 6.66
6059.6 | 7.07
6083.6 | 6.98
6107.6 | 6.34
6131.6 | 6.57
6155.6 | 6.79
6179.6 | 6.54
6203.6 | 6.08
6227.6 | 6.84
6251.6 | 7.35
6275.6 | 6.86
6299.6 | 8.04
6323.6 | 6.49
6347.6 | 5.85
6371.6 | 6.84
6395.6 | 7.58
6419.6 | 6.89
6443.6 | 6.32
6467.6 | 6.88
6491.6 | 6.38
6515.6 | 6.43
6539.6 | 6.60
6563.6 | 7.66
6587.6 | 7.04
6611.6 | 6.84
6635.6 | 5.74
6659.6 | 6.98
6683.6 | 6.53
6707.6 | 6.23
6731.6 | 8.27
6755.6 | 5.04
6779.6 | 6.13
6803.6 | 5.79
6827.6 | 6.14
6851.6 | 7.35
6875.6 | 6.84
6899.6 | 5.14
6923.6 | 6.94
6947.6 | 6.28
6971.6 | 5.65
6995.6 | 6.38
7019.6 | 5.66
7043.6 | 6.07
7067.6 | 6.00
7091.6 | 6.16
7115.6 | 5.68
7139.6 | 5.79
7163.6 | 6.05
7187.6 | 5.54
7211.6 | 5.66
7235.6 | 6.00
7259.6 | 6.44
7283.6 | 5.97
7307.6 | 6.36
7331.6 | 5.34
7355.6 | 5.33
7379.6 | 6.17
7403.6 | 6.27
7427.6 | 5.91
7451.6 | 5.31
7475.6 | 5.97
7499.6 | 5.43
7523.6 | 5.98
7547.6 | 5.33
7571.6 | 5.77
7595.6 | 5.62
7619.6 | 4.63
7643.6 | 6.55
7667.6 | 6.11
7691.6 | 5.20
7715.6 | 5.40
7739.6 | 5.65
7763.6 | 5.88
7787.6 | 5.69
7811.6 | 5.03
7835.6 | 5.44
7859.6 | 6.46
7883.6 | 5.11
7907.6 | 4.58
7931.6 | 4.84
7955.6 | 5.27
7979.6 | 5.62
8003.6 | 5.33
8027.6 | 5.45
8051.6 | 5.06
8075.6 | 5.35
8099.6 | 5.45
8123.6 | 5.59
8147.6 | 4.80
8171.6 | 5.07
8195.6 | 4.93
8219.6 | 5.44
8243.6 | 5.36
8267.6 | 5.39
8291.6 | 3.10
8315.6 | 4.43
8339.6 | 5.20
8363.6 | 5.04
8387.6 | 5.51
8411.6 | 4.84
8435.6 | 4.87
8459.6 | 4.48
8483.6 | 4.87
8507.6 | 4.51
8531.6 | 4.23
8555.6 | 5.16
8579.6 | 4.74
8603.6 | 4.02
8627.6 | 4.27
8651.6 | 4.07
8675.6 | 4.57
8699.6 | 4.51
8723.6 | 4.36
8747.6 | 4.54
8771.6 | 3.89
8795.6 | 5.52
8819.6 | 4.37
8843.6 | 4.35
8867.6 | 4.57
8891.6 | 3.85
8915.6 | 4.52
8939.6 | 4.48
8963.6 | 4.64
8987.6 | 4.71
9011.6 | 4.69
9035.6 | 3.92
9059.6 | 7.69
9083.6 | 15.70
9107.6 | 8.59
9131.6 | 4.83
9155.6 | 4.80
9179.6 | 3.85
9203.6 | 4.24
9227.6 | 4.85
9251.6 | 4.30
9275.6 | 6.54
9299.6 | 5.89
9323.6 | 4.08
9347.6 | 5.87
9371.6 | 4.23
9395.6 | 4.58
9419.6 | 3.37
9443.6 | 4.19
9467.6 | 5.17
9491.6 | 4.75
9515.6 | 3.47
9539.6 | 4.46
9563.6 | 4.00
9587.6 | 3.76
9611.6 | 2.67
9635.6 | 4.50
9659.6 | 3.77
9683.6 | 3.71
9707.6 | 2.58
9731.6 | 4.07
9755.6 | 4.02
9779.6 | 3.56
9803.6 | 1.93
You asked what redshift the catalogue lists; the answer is 0.38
